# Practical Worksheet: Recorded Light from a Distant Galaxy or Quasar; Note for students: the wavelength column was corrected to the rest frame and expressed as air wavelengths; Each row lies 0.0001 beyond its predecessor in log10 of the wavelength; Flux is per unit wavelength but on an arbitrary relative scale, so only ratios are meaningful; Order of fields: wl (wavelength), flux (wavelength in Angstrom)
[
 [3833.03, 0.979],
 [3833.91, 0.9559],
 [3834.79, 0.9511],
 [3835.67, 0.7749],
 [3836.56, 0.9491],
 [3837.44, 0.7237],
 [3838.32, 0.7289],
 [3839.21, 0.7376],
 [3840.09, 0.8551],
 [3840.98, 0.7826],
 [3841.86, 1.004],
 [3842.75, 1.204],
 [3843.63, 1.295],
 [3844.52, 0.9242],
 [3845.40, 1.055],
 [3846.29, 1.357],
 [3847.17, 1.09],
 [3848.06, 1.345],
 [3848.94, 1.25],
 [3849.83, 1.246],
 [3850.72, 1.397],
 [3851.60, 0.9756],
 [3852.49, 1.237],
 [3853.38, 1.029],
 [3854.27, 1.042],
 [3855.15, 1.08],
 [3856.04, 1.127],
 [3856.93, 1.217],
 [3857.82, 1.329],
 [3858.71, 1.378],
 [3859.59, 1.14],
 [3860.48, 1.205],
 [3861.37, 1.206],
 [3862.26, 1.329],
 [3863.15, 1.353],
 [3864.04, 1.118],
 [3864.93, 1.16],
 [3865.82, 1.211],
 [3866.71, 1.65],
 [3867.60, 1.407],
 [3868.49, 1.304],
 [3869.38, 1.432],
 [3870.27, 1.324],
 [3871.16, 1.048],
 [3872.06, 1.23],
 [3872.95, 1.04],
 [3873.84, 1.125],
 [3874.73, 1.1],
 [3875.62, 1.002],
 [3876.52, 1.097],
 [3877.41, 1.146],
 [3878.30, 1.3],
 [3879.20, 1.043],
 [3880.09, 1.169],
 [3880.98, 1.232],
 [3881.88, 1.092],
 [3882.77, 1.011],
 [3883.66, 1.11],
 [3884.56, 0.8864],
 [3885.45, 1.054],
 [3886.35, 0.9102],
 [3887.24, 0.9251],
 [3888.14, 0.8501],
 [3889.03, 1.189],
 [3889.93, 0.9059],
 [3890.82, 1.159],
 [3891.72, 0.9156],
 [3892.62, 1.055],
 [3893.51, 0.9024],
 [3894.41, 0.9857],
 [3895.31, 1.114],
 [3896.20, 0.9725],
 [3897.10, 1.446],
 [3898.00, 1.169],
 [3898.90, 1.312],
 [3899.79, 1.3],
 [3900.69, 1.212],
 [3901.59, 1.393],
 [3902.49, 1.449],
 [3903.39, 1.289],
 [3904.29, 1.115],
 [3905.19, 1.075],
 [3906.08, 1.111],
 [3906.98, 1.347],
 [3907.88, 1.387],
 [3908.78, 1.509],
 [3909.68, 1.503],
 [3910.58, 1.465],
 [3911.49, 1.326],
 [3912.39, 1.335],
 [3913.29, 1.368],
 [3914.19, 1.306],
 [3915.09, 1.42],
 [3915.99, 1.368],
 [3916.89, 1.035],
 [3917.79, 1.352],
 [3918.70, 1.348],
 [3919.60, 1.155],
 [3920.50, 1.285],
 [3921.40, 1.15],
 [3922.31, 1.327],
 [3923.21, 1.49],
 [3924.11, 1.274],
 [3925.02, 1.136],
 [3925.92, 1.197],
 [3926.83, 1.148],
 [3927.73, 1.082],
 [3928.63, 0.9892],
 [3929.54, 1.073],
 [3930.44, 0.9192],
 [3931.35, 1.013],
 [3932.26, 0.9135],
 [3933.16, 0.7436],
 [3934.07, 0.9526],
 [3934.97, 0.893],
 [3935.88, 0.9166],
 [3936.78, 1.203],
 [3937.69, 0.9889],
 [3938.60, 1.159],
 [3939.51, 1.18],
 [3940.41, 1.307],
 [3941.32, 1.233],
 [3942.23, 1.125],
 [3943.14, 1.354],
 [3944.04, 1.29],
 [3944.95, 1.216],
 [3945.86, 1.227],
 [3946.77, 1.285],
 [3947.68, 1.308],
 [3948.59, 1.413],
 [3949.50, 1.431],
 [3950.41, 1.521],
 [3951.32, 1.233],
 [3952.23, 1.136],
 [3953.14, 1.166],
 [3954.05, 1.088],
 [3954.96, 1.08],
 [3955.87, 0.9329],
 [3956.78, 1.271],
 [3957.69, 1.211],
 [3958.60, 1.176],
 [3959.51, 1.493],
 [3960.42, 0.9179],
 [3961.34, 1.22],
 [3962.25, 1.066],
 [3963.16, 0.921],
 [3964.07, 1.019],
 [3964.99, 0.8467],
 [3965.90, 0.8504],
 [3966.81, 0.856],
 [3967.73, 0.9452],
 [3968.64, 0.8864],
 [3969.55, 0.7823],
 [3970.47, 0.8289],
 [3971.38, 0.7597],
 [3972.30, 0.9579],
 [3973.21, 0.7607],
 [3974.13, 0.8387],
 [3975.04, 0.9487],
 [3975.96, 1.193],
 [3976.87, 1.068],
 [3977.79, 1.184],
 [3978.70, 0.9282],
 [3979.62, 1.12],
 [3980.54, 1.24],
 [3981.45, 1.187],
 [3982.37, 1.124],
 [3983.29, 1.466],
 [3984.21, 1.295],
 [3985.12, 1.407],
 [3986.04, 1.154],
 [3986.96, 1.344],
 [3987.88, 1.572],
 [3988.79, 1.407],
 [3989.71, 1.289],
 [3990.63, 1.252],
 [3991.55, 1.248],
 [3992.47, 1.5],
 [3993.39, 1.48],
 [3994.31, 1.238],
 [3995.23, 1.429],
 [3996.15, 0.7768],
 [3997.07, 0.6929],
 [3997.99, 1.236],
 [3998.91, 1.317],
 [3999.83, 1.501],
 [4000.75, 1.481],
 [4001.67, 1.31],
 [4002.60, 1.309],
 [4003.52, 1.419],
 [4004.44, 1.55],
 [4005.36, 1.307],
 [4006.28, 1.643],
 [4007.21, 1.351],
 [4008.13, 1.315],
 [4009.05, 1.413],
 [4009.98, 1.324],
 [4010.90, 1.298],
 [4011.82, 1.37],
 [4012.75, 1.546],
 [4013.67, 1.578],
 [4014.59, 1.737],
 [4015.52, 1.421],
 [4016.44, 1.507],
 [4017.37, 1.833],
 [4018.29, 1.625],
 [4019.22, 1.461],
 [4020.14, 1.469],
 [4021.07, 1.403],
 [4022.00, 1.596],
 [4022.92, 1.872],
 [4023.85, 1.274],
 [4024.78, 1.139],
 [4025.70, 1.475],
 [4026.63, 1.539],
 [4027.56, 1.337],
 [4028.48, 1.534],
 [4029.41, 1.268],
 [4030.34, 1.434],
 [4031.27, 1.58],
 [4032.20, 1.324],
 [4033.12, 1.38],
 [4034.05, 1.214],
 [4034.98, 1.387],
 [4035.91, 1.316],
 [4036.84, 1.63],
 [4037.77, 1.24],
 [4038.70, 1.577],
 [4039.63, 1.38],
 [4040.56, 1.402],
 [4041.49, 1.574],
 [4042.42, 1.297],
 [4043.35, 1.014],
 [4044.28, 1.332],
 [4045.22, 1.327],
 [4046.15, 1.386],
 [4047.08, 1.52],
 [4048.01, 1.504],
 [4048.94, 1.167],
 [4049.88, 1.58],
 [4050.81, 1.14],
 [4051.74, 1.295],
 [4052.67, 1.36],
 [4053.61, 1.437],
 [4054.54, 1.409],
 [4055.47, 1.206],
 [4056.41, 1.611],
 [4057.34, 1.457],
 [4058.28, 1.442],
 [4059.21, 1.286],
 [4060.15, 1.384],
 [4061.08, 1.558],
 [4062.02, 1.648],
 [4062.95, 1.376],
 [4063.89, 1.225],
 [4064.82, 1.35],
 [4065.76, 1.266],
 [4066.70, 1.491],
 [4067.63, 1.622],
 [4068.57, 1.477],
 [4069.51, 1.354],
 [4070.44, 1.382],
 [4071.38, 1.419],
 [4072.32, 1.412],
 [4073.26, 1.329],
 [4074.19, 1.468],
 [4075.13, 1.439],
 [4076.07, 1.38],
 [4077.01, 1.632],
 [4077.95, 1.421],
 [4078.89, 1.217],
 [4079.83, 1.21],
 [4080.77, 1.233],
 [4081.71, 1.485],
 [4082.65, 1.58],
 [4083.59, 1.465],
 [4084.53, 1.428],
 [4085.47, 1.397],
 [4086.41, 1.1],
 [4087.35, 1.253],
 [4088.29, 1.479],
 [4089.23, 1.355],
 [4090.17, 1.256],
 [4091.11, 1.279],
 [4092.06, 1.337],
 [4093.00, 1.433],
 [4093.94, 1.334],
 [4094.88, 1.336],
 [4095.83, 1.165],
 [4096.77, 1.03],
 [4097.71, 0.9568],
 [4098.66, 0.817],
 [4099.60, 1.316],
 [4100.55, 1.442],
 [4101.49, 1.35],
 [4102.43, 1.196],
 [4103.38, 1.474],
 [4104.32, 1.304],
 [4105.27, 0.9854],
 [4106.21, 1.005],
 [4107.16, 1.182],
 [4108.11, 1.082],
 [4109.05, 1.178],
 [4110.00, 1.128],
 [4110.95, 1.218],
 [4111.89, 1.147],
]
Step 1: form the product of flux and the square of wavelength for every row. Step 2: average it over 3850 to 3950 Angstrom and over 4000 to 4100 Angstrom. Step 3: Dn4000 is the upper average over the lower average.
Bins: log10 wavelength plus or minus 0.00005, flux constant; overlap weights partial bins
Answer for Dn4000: 1.27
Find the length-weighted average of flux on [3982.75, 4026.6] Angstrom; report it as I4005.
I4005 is 1.4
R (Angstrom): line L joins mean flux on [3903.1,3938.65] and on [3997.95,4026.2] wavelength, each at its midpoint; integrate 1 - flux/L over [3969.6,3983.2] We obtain 3.4 Angstrom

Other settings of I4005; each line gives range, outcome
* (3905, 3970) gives 1.17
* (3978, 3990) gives 1.27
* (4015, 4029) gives 1.5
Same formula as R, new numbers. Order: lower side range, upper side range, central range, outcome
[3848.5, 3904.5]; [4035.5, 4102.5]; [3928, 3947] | 2.1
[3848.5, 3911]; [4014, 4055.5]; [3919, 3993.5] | 9.2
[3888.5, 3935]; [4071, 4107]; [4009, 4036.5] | -4.2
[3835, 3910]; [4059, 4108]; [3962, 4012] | 2.6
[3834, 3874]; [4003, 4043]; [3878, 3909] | 2.0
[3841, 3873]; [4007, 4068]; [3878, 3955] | 6.1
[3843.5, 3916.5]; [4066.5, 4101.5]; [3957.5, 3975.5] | 4.2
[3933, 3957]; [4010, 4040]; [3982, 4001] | 0.6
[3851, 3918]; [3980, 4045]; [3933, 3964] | 2.9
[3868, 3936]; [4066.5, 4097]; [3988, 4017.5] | -2.2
